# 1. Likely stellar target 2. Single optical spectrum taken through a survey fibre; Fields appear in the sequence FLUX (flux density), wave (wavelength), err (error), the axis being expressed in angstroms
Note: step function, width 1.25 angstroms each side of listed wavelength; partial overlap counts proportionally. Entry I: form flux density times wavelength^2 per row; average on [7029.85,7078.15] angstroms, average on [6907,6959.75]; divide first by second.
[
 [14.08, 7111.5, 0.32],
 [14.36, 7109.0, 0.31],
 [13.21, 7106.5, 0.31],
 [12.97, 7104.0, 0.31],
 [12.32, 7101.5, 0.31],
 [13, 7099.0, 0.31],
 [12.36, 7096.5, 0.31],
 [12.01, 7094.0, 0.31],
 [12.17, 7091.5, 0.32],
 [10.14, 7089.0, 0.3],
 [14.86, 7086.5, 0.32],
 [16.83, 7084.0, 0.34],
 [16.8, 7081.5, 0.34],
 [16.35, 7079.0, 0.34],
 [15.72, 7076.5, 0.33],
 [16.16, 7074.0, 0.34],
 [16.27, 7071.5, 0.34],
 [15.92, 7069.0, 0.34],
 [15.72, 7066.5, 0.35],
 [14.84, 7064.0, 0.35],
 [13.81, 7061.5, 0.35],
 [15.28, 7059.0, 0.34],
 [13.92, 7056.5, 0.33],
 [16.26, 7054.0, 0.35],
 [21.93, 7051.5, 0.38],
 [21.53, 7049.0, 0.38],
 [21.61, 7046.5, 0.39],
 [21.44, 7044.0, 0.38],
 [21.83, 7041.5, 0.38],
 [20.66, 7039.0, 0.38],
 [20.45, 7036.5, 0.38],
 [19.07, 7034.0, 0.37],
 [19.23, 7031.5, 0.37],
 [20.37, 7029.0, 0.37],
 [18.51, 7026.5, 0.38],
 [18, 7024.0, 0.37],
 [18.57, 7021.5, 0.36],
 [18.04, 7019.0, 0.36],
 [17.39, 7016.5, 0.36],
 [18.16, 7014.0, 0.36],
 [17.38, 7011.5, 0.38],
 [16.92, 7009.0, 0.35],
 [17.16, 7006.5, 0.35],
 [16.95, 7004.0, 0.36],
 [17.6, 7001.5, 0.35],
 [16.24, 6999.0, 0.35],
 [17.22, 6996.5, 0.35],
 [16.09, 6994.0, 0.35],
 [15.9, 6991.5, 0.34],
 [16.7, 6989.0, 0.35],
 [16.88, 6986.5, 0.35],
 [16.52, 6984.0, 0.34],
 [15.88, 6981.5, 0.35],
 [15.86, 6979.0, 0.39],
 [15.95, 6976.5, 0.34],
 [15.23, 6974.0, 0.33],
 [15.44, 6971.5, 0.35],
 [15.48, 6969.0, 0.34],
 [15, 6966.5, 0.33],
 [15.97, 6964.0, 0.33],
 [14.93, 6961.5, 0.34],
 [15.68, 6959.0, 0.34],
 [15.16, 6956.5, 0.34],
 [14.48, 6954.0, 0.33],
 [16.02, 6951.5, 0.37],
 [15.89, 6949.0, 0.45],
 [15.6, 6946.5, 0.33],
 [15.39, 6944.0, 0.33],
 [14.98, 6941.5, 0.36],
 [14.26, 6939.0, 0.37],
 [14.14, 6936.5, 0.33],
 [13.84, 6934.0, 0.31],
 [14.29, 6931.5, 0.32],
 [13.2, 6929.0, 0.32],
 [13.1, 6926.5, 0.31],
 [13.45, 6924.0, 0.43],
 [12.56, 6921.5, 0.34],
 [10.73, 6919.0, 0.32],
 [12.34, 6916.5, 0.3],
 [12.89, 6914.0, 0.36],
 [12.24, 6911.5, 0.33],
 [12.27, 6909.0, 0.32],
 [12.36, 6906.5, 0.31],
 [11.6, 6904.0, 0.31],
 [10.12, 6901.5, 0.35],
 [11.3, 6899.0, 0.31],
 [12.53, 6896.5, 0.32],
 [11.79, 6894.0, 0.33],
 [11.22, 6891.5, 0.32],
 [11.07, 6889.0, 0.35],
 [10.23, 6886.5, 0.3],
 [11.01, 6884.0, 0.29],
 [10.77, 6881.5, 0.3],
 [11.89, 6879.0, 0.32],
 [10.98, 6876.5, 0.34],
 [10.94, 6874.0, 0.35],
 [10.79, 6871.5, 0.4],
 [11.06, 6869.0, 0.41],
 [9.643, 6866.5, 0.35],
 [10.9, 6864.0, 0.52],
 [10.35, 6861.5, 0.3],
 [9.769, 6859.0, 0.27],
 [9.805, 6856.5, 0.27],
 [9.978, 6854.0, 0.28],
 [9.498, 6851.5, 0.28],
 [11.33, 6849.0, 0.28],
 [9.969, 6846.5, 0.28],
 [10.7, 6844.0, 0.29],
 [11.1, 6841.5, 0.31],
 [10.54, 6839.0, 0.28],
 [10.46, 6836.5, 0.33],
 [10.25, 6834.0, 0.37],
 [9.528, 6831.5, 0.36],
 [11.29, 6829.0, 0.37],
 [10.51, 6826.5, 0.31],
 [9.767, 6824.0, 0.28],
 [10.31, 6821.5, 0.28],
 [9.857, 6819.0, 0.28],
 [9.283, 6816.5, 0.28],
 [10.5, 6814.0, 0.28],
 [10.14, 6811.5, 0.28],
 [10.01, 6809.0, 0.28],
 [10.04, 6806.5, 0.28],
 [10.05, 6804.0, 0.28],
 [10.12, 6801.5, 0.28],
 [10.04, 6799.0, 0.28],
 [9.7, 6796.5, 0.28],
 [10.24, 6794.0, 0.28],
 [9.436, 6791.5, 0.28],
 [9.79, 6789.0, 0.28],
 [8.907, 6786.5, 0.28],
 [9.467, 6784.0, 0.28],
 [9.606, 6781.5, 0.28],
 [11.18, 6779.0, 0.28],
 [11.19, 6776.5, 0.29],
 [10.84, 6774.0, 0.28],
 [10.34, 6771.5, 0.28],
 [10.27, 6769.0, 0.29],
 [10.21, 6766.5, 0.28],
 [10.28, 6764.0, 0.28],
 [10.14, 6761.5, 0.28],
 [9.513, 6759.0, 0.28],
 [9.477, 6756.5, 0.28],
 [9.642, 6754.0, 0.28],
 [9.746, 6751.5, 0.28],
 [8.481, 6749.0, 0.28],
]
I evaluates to 1.3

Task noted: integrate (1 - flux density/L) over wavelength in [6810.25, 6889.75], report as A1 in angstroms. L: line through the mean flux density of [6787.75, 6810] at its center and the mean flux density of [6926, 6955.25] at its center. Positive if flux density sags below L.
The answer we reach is 7.9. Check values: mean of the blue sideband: 9.94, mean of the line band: 10.4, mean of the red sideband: 14.6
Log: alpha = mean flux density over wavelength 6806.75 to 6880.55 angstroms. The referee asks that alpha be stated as 10.4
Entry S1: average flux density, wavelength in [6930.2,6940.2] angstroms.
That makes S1 14.1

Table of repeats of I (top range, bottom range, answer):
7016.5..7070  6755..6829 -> 1.97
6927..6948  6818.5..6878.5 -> 1.42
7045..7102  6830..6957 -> 1.37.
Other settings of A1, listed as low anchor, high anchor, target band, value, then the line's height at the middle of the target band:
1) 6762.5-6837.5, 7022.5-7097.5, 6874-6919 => 4.1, 12.7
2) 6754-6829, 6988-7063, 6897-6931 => 4.9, 14.3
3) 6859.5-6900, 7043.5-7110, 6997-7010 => -3.0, 13.8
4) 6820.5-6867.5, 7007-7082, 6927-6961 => -1.6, 14.1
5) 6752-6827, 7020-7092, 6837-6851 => 1.1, 11.5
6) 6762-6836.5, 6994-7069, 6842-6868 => 3.9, 12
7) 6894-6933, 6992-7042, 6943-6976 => -1.1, 14.9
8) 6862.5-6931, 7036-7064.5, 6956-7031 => -3.1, 16.1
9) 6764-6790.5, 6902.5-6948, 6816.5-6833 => 1.5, 11.2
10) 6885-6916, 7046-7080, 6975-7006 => -4.4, 14.4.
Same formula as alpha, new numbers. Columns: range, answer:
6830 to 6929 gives 11.1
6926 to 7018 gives 15.8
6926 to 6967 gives 14.8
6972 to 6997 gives 16.2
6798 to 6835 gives 10.1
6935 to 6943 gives 14.5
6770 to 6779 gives 10.8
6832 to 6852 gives 10.5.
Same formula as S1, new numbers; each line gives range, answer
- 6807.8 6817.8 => 9.98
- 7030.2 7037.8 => 19.6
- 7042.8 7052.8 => 21.6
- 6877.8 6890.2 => 11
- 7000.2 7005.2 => 17.3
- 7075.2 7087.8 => 16.1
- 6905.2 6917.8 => 12.4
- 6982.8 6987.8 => 16.7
